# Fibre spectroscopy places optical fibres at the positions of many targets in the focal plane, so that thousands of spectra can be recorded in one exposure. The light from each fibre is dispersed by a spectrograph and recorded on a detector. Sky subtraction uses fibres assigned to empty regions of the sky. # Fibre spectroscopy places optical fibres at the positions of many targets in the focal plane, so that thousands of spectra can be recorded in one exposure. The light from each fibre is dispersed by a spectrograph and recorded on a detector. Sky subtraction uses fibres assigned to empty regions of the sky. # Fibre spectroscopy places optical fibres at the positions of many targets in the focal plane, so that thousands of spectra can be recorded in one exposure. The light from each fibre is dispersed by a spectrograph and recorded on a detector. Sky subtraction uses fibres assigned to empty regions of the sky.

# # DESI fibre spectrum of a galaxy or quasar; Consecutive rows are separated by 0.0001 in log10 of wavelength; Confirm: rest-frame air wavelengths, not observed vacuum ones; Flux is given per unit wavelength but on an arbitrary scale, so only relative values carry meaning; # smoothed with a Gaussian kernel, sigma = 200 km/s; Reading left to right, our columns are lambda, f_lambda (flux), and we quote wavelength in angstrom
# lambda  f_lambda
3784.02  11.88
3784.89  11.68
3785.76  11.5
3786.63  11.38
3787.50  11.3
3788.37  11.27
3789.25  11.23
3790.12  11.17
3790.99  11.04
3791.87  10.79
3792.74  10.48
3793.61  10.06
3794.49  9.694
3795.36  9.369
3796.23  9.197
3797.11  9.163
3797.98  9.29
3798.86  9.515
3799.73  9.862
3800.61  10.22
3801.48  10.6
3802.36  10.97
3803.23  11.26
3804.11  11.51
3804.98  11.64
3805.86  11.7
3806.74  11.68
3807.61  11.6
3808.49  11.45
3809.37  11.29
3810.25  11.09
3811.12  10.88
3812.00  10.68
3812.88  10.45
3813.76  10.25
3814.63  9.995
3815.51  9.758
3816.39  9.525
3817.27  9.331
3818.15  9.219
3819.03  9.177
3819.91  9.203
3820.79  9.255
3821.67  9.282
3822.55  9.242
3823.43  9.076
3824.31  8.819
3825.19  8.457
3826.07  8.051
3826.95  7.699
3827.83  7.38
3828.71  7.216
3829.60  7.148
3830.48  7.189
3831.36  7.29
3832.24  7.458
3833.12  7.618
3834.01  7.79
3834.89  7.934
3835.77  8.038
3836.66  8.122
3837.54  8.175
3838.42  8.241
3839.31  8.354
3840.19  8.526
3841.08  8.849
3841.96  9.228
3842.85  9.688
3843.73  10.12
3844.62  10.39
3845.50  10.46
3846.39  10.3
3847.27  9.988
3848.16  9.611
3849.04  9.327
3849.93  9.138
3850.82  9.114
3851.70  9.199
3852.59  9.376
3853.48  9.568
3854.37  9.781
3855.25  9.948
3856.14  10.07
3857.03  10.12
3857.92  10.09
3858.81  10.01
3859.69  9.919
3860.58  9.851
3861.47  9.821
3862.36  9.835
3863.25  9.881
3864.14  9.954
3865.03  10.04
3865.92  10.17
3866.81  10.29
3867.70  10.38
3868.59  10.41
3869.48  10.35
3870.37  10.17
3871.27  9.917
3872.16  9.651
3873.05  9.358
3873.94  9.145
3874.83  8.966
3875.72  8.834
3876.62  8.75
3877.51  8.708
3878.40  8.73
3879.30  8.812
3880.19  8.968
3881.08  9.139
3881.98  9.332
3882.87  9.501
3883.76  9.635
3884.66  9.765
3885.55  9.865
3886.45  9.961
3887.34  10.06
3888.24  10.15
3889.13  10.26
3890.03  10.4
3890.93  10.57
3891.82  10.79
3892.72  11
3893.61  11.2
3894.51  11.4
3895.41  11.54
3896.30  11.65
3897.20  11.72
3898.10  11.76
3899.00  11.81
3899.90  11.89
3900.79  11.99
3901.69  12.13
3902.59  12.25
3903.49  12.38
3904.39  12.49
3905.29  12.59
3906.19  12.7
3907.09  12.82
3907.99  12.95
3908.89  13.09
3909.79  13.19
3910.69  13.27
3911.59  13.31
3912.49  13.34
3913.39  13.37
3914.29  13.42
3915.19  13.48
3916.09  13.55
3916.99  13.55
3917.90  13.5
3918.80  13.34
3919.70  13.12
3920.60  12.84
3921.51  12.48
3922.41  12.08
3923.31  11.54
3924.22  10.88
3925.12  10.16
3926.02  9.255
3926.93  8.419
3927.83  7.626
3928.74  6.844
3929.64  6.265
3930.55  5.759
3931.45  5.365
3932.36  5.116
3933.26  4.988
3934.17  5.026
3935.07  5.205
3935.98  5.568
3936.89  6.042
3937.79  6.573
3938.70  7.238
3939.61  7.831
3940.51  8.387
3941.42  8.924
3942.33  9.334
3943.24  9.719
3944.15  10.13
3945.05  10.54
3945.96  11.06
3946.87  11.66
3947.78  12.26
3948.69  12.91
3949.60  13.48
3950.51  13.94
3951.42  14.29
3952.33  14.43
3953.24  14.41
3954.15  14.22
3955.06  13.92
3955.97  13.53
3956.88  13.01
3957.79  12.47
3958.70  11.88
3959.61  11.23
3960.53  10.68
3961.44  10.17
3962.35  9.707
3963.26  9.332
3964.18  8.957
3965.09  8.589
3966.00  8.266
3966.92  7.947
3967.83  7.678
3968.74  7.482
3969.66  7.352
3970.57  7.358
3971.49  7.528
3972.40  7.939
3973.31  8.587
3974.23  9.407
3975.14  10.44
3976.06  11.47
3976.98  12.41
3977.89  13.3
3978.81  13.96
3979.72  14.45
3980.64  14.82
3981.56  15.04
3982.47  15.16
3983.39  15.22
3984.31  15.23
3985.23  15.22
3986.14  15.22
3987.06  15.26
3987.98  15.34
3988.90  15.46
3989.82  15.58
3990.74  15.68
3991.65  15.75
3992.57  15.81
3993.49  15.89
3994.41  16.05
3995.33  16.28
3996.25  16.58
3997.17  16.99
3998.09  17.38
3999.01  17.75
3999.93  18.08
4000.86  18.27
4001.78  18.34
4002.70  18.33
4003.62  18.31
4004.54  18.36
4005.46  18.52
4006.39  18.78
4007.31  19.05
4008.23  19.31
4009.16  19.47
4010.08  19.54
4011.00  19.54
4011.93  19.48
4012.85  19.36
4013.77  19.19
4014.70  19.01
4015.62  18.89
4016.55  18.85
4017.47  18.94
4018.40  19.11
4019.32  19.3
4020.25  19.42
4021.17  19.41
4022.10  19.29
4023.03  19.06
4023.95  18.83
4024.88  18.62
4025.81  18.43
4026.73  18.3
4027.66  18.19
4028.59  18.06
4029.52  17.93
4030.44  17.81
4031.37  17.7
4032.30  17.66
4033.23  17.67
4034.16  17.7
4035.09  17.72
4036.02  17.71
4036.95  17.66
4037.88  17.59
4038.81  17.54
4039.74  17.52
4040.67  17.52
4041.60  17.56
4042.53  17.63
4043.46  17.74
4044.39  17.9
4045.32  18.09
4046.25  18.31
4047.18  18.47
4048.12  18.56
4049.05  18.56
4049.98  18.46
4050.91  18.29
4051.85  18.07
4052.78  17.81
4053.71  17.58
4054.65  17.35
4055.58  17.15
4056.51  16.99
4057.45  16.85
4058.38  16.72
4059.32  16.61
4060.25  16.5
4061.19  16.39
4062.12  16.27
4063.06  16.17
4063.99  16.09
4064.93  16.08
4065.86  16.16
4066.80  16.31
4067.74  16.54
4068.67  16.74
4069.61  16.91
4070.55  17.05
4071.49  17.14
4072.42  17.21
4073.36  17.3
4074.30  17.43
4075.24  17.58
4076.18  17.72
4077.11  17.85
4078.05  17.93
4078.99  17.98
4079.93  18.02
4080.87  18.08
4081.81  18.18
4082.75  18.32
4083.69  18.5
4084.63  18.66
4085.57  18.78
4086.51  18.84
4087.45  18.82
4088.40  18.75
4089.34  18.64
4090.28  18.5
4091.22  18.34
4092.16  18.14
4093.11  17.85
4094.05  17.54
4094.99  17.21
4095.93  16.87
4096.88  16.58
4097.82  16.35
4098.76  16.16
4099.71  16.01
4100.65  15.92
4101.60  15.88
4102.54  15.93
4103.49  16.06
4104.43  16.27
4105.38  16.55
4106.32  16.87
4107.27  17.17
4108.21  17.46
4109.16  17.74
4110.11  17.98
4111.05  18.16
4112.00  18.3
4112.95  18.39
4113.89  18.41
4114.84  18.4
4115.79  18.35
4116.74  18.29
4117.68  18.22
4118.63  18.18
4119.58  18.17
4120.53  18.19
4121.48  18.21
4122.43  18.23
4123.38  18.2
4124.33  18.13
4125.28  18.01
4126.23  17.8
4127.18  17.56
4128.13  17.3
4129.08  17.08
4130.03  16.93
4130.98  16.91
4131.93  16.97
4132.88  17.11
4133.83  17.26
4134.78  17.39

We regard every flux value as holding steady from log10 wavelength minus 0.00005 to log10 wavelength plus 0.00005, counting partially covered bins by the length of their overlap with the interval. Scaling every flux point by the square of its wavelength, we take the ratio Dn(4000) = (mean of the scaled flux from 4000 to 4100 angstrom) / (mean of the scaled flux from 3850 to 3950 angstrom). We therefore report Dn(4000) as 1.9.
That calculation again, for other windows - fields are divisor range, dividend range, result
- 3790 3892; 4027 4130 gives 2.06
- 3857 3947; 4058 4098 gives 1.86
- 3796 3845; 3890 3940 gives 1.19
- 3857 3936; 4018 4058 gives 1.86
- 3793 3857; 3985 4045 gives 2.08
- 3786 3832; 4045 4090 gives 2.03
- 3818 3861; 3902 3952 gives 1.24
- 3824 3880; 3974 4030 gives 2.02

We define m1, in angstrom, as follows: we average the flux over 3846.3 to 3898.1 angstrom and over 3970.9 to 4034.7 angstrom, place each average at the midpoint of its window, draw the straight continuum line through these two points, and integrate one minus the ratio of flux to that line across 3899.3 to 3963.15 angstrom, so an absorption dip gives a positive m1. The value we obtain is 9.5 angstrom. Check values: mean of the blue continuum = 9.92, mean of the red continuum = 16.7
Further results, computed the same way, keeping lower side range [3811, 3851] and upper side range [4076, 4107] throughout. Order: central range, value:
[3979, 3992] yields -1.1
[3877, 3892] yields 1.4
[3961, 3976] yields 5.4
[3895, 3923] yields -2.9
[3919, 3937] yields 5.6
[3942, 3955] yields 0.4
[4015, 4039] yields -4.7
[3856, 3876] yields 0.4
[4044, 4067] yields -1.4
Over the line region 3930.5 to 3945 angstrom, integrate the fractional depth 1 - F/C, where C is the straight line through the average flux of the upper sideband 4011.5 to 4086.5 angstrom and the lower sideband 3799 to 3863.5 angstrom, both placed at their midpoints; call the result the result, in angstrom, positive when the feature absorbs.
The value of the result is 7.0 angstrom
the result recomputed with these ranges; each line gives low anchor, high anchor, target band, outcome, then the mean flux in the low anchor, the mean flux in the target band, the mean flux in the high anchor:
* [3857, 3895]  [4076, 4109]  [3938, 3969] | 4.3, 9.86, 10.9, 17.5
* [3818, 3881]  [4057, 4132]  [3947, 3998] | 2.5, 9.15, 12.7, 17.4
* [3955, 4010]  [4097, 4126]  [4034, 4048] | -2.1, 13.8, 17.8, 17.5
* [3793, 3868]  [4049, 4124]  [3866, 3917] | 1.9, 9.54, 11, 17.5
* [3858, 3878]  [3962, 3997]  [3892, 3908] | -2.2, 9.75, 12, 12.5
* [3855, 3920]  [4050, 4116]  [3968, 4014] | -2.6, 11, 15.3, 17.4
